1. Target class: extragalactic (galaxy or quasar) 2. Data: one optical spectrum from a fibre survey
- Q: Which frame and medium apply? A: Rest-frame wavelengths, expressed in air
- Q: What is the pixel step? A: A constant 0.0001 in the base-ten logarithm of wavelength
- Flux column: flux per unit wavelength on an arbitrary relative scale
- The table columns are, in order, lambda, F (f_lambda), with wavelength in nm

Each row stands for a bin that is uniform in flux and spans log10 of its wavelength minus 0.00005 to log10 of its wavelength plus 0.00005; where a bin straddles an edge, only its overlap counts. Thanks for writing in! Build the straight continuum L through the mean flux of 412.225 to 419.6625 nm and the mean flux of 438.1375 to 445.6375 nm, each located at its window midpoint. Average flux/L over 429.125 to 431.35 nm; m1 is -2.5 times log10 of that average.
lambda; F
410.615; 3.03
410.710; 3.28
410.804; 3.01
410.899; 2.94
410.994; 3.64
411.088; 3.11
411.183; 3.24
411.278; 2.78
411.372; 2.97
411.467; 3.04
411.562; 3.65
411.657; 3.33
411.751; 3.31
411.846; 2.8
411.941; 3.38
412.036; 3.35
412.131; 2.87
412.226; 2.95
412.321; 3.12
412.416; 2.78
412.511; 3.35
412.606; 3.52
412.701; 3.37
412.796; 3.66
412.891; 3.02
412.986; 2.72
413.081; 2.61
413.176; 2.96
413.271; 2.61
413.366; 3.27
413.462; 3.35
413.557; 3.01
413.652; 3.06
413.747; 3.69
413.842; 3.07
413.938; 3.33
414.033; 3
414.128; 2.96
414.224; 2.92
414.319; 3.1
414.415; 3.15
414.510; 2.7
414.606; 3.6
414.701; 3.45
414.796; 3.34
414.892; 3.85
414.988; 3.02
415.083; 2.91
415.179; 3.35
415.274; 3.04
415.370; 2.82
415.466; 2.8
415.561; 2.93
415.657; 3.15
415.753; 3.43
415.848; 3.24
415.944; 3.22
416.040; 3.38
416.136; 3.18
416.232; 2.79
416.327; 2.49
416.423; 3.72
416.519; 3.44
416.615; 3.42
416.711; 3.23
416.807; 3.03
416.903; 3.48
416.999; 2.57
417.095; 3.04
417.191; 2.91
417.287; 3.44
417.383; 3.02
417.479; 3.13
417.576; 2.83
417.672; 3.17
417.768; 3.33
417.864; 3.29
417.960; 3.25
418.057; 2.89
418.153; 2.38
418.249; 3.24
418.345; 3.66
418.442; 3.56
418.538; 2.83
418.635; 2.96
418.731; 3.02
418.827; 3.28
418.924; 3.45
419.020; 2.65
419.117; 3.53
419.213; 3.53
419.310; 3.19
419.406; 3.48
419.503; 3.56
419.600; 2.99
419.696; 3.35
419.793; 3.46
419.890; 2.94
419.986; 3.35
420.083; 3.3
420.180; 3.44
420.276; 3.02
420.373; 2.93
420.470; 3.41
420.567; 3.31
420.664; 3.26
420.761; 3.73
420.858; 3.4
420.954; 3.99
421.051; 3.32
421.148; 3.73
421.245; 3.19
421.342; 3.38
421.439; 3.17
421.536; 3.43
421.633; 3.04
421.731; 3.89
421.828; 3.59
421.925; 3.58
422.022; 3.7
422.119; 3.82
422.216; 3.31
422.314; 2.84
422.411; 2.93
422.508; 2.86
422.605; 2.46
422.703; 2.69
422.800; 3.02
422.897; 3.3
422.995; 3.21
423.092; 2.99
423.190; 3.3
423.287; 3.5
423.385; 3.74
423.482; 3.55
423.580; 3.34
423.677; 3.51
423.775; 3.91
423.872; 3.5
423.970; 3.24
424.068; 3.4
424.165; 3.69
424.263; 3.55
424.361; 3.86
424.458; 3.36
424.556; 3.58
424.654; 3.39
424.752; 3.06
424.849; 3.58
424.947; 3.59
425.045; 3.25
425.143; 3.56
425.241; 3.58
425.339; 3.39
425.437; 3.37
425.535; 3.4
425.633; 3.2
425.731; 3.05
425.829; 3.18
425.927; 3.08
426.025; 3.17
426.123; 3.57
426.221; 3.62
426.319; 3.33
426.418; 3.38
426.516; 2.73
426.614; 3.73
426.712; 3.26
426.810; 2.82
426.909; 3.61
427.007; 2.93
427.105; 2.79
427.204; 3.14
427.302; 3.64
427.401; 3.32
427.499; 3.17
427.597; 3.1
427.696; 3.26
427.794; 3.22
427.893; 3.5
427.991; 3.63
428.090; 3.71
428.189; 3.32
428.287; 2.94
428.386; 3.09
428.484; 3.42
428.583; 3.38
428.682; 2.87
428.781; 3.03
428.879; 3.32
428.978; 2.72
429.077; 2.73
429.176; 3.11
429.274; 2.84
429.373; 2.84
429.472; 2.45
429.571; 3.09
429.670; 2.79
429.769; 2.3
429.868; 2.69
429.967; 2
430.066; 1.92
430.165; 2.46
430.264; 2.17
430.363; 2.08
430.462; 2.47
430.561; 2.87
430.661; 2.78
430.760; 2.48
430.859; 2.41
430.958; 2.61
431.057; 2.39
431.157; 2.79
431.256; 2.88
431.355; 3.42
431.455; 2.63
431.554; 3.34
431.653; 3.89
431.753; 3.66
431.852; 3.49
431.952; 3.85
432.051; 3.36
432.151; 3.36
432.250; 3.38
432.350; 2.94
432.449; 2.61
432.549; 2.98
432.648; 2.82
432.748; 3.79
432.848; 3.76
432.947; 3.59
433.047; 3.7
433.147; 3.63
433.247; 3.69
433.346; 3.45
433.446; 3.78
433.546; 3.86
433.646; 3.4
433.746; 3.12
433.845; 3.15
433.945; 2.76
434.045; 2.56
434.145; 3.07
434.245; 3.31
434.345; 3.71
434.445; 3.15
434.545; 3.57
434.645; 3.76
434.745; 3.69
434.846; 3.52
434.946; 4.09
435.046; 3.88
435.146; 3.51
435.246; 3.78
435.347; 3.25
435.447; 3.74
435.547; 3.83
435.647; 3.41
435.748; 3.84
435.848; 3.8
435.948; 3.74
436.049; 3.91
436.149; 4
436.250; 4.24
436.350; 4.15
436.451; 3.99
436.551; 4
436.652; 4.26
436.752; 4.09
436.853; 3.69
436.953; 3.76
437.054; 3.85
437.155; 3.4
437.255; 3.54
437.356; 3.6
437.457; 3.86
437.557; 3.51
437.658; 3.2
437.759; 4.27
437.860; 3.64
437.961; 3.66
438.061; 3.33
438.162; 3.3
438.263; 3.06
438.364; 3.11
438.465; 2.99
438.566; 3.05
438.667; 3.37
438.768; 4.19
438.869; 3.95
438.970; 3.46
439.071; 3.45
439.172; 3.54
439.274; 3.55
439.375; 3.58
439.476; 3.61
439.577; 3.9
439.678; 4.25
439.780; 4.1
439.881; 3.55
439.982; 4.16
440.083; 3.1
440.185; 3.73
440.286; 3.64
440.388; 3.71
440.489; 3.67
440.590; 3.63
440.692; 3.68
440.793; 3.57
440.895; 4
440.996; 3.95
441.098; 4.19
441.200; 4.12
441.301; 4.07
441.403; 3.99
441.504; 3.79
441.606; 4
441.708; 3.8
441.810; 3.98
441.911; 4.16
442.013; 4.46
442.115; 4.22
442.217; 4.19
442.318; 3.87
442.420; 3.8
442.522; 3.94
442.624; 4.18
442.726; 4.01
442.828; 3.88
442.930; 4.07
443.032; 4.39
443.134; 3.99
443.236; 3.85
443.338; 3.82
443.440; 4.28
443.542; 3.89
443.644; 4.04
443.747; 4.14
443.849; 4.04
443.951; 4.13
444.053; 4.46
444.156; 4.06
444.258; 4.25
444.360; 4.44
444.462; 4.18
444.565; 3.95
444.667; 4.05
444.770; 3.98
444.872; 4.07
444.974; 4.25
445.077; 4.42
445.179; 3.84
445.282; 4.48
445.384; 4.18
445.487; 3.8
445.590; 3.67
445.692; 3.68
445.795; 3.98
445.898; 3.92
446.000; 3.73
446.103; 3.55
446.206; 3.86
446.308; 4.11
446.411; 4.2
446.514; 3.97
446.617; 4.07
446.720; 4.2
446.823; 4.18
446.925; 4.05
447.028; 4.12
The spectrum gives 0.35 mag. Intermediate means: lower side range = 3.15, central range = 2.58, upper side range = 3.9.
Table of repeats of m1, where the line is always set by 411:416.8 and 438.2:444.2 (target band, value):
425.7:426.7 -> 0.06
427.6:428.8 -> 0.08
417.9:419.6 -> 0.03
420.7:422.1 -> -0.05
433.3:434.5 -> 0.12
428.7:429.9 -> 0.25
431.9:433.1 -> 0.09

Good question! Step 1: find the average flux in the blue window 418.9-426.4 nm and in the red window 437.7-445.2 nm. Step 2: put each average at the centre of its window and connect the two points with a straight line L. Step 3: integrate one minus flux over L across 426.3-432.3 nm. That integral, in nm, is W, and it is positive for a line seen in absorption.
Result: 0.89 nm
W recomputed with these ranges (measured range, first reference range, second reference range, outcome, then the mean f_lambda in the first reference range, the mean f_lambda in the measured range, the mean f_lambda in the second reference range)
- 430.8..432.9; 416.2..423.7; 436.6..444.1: 0.25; 3.25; 3.16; 3.81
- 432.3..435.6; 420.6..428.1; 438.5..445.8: 0.21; 3.35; 3.44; 3.93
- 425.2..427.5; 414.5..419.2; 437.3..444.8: 0.11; 3.16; 3.27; 3.85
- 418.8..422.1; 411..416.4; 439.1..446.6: -0.05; 3.13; 3.37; 3.96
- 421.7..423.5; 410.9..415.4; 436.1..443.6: 0.06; 3.15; 3.27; 3.81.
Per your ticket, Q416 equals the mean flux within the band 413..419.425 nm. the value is 3.14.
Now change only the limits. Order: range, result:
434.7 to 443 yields 3.78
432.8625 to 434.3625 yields 3.39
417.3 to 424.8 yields 3.3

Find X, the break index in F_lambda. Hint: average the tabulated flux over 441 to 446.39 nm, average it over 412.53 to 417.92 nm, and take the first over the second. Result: 1.28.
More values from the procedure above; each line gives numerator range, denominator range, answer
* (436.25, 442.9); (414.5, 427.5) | 1.15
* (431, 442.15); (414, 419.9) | 1.14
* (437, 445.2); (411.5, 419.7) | 1.22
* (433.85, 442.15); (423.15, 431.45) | 1.18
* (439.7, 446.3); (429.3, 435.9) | 1.25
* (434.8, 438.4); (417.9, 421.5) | 1.14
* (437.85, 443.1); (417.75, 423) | 1.16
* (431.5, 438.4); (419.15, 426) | 1.06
